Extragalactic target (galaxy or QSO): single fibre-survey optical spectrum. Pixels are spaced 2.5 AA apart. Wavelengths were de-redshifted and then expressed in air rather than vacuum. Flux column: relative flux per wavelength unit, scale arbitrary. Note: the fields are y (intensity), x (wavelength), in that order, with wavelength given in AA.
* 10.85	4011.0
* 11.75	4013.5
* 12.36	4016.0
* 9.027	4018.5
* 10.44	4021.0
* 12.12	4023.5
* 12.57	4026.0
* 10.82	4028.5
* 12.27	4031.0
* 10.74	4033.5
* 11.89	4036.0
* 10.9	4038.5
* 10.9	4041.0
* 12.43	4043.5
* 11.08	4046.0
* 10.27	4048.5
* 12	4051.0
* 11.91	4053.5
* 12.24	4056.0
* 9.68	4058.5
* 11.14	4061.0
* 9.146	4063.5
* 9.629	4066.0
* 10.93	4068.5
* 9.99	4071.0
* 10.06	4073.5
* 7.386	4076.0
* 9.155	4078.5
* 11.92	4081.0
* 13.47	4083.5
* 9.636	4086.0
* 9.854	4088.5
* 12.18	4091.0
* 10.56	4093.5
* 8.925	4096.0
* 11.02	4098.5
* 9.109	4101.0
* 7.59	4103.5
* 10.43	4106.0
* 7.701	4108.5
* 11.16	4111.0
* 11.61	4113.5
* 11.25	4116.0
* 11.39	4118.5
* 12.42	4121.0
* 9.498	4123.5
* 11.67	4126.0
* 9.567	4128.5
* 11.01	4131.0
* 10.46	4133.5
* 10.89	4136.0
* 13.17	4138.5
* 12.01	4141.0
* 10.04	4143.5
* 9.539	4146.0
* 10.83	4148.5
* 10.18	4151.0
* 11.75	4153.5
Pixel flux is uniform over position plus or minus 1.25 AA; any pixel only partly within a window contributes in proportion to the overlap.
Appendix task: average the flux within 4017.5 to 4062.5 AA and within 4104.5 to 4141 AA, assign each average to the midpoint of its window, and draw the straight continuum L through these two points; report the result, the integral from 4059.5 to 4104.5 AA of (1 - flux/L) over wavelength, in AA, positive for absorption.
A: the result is 3.9 AA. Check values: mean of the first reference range 11.2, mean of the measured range 10.1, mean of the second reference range 10.9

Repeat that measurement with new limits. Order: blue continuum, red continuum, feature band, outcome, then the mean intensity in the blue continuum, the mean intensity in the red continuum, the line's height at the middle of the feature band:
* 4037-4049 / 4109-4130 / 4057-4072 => 1.3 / 11.2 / 10.9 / 11.1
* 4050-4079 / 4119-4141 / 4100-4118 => 1.6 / 10.3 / 11.1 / 10.9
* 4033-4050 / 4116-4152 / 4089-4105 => 1.6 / 11.2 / 10.9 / 11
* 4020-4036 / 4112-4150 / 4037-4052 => 0.3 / 11.5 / 11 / 11.5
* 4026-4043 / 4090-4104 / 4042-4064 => -0.4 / 11.4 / 9.98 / 11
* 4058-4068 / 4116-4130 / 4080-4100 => -1.0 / 9.99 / 10.9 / 10.4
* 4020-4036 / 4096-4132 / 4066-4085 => 0.9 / 11.5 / 10.3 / 10.9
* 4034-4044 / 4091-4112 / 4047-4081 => 1.2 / 11.4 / 9.7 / 10.7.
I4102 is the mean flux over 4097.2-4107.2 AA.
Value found 9.53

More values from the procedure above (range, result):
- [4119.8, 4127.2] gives 11.2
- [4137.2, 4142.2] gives 12.6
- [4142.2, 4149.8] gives 10.1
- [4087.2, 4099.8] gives 10.5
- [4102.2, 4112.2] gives 9.21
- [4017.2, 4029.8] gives 11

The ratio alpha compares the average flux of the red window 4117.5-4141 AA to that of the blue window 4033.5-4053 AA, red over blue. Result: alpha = 0.98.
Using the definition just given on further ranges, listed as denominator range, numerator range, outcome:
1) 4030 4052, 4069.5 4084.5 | 0.90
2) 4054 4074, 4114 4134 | 1.05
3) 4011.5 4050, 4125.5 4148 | 0.96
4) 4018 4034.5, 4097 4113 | 0.85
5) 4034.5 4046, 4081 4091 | 0.98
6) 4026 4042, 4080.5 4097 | 0.96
